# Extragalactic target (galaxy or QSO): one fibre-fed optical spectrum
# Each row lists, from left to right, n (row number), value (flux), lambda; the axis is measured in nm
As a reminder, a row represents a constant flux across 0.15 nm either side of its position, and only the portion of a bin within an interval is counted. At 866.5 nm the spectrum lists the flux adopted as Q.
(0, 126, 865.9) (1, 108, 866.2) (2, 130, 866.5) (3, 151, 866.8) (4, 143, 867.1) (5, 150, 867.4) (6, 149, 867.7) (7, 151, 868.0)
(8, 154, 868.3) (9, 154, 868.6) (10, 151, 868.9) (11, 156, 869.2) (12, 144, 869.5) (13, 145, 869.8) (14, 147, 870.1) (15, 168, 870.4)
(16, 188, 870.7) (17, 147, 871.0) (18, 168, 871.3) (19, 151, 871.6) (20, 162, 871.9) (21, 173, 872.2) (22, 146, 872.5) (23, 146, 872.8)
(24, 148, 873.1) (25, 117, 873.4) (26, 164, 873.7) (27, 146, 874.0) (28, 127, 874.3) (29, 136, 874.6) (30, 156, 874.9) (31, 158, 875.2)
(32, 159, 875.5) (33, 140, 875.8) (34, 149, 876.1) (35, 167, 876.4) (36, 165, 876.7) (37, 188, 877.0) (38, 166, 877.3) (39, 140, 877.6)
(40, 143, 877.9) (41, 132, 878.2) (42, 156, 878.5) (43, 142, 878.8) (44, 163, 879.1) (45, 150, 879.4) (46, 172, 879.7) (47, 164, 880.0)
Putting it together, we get 130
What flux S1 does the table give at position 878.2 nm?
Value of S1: 132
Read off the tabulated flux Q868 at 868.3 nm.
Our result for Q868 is 154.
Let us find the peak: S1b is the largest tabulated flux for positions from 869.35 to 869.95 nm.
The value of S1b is 145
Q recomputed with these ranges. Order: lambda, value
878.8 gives 142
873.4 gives 117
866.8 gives 151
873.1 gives 148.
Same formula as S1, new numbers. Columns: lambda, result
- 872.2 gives 173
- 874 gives 146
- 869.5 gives 144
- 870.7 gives 188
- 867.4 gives 150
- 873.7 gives 164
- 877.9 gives 143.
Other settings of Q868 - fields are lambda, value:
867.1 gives 143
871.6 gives 151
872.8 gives 146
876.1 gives 149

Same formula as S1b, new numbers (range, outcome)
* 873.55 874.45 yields 164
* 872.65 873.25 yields 148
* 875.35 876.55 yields 167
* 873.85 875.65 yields 159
